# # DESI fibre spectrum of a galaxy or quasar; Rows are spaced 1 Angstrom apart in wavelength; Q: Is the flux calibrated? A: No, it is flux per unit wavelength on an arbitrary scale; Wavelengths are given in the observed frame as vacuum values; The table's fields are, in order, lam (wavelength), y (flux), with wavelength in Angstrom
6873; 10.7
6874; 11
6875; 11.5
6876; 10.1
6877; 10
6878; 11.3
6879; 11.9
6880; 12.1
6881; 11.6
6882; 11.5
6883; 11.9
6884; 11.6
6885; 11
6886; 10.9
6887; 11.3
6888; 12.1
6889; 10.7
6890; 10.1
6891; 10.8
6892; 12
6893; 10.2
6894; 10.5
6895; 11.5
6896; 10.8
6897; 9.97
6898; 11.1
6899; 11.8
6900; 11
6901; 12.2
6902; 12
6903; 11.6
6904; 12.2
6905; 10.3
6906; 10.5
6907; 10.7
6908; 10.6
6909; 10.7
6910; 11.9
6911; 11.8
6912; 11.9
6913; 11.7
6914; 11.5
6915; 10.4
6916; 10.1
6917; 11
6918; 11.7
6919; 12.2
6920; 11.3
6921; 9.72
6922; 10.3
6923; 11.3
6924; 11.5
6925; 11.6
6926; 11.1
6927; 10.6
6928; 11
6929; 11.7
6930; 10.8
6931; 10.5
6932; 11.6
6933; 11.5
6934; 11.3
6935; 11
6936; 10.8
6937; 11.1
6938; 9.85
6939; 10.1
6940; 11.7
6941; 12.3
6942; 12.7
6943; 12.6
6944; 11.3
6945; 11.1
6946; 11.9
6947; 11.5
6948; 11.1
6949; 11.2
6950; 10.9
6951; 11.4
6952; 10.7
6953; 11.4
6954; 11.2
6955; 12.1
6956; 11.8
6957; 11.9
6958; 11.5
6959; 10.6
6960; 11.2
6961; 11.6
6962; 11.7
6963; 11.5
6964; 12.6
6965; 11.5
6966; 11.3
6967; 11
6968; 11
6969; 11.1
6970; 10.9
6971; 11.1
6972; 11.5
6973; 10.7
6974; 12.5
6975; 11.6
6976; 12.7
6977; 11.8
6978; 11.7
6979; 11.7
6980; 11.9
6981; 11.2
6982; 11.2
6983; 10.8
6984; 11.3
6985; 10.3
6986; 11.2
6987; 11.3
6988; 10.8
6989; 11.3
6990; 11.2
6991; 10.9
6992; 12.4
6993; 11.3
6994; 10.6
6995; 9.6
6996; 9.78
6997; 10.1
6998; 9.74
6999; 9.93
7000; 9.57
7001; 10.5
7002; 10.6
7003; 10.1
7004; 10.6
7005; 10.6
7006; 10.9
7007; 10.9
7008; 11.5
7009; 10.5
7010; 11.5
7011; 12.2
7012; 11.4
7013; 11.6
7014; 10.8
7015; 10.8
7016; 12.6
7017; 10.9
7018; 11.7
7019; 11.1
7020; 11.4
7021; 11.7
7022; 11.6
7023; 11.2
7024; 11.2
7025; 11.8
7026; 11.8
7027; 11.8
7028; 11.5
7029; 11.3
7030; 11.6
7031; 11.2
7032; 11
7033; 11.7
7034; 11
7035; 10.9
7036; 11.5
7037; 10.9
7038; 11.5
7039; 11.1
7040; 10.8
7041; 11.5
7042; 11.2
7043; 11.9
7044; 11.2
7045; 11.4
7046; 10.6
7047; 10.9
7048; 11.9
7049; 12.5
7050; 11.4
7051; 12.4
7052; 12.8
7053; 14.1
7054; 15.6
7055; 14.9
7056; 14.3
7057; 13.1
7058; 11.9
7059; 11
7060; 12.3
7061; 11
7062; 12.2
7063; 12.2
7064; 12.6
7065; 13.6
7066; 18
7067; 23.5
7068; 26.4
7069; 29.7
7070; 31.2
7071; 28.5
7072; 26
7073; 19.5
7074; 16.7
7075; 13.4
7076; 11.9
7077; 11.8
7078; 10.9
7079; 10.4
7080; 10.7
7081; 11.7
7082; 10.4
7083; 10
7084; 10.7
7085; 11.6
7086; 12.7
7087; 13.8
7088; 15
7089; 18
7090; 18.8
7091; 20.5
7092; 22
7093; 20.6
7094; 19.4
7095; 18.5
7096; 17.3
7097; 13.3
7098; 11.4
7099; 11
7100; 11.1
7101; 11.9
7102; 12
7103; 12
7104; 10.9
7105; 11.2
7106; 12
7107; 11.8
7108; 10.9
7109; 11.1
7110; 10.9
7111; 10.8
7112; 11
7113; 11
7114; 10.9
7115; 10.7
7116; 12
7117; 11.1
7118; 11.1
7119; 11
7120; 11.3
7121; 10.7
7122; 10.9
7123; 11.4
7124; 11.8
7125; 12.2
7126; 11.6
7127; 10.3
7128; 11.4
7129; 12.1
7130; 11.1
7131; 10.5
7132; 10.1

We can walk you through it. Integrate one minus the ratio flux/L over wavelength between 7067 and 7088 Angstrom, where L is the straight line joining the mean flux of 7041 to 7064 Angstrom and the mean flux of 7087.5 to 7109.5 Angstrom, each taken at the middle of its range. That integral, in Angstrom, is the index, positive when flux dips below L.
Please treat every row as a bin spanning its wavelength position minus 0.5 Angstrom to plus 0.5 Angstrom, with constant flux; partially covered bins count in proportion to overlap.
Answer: -4.9 Angstrom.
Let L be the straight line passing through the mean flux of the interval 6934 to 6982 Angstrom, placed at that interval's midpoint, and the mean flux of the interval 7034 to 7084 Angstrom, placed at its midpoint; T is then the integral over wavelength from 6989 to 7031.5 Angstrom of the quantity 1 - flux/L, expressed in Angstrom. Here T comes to 5.9 Angstrom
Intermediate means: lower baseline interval 11.4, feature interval 11.1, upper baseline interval 14.1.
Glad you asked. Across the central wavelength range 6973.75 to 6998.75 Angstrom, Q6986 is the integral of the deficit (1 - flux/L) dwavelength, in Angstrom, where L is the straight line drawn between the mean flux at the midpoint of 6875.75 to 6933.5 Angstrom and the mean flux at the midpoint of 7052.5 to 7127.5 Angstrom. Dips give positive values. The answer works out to 2.7 Angstrom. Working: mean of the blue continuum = 11.2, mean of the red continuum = 14.1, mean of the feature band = 11.1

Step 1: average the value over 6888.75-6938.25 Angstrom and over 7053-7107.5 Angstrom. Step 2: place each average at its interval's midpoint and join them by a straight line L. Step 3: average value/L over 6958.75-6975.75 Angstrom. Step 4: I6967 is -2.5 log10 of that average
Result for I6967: 0.09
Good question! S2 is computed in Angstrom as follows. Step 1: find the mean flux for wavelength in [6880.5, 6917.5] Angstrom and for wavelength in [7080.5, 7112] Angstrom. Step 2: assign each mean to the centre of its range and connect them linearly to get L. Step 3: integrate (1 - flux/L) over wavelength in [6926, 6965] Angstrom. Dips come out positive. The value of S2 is 1.3 Angstrom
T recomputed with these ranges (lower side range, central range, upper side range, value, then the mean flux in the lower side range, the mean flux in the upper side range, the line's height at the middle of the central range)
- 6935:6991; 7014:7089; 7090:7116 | -3.89 Angstrom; 11.4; 13.4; 12.7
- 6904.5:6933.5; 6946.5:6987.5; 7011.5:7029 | -0.48 Angstrom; 11.1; 11.5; 11.3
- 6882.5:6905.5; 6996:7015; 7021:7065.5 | 1.66 Angstrom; 11.2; 11.9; 11.7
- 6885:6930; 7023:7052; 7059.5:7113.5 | 5.17 Angstrom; 11.1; 15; 13.9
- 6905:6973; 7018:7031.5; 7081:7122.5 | 0.76 Angstrom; 11.2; 13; 12.2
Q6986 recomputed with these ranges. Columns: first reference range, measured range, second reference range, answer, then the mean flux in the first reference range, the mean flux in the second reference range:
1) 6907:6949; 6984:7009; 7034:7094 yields 4.34 Angstrom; 11.2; 14.6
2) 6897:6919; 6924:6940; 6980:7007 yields 0.14 Angstrom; 11.3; 10.7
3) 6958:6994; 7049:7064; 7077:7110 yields 0.04 Angstrom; 11.4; 13.5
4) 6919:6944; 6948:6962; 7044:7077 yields 0.78 Angstrom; 11.2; 15.7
